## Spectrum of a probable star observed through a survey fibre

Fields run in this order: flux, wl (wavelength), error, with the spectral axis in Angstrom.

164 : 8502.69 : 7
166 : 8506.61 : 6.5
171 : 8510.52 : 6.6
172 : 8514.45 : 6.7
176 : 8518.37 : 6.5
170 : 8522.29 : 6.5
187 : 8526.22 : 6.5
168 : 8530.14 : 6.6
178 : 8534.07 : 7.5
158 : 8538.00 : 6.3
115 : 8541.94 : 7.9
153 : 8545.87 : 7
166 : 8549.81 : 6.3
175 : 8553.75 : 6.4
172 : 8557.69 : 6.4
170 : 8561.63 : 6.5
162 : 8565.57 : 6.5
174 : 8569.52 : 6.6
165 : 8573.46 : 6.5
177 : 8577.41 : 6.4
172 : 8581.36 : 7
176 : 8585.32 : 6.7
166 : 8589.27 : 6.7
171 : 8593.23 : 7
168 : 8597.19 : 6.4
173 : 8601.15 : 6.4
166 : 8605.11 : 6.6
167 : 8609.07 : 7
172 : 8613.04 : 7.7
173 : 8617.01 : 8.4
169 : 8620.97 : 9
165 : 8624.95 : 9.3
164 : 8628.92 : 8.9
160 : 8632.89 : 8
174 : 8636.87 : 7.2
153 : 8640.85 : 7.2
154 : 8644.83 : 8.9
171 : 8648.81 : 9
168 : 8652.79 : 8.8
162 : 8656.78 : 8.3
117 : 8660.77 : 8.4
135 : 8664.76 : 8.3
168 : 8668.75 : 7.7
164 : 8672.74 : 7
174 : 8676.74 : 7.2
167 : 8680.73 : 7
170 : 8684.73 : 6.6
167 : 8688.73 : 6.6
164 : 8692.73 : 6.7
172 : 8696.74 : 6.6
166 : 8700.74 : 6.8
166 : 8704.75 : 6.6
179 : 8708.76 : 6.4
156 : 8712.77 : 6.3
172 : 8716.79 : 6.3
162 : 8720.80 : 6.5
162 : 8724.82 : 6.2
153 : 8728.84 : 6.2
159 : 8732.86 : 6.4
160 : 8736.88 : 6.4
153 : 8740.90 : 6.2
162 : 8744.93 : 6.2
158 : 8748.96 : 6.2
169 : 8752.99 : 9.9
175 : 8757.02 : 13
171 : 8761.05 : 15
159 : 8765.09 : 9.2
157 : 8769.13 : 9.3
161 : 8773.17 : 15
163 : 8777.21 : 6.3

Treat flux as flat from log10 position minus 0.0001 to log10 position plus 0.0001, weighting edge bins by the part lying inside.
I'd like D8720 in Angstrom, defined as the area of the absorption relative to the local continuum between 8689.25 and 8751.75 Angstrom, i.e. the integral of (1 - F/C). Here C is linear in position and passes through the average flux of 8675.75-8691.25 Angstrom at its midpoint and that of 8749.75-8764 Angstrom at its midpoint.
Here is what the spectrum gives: 2.3 Angstrom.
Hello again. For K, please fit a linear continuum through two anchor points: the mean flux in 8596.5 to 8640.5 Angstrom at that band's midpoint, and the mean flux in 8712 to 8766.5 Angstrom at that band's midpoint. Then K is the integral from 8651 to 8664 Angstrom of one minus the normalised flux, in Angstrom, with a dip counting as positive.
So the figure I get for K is 1.5 Angstrom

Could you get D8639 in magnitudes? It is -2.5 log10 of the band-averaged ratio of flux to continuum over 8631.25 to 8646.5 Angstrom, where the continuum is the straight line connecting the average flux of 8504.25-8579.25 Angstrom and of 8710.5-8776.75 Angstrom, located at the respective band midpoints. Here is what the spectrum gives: 0.028 mag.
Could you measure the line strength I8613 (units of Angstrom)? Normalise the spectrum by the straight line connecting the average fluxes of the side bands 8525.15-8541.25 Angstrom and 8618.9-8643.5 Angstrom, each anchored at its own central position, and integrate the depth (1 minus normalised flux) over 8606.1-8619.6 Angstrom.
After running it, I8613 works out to -0.5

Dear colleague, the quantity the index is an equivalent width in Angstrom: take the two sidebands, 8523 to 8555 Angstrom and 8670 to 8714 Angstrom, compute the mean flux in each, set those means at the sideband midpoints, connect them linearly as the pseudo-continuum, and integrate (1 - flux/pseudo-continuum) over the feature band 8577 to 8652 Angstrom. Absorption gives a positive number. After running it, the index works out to -1.2 Angstrom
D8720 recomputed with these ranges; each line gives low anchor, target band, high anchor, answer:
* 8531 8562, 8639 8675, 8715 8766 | 1.6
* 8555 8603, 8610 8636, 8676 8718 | 0.3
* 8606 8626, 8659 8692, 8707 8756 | 1.5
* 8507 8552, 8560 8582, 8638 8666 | -1.3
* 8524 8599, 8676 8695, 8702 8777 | -0.4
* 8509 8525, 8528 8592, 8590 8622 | 2.2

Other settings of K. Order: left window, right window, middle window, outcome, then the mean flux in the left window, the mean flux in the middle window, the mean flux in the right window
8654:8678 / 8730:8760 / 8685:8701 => -1.17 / 153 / 168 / 162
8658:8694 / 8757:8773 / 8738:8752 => 0.34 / 158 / 159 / 164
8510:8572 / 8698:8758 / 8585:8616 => -0.77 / 167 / 170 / 163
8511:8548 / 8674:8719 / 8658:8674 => 2.07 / 164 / 146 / 168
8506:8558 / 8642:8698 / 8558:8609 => -1.84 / 166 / 170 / 161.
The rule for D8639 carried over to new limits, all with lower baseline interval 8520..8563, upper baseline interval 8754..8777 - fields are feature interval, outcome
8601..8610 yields -0.02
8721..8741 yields 0.04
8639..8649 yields 0.05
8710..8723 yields 0.00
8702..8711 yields -0.04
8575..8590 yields -0.05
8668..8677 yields -0.02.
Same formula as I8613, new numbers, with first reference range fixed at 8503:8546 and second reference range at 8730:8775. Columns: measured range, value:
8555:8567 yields -0.3 Angstrom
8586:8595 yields -0.3 Angstrom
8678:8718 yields -1.3 Angstrom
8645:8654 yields -0.2 Angstrom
